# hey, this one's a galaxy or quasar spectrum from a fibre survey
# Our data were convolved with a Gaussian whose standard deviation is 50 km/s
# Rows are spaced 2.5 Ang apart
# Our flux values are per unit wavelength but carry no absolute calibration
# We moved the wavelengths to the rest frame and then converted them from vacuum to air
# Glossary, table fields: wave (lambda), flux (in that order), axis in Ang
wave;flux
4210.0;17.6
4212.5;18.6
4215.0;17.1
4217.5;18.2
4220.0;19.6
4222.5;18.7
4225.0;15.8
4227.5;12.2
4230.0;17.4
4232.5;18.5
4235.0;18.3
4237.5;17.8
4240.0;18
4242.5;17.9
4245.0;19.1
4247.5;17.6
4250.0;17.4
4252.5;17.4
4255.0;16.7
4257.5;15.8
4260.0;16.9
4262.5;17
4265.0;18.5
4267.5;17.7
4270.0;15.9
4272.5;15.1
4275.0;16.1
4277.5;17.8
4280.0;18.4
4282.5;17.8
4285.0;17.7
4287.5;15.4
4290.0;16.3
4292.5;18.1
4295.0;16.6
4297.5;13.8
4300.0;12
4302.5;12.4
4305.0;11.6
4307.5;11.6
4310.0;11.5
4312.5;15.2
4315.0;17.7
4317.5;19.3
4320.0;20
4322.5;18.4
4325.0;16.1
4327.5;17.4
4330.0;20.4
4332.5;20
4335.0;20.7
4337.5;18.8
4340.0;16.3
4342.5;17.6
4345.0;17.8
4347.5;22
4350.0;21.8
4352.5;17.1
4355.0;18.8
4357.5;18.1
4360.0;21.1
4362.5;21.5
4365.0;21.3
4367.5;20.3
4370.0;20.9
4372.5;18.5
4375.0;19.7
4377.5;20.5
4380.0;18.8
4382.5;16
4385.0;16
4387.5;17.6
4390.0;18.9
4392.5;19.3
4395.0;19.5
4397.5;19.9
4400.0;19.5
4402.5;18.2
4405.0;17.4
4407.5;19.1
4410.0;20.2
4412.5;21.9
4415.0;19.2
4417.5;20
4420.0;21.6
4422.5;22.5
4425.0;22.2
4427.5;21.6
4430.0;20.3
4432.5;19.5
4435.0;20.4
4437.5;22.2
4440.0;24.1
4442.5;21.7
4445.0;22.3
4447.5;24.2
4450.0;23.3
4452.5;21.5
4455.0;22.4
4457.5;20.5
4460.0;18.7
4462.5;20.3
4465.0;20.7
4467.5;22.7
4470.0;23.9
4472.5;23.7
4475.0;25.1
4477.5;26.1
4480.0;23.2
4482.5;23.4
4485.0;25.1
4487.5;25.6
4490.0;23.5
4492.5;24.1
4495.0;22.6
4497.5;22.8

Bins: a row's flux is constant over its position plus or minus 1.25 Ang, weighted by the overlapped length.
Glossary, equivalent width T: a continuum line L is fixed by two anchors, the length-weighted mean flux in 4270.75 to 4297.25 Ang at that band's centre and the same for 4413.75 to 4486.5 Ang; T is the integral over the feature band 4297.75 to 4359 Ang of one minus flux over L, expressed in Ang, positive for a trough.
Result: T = 3.8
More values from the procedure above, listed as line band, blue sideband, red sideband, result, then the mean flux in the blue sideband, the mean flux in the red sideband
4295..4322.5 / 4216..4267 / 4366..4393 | 5.0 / 17.4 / 18.8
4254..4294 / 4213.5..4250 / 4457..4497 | 3.4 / 17.6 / 23.1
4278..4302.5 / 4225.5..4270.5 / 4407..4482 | 2.9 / 17.2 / 21.9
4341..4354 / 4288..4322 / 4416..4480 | -1.5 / 15.2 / 22.1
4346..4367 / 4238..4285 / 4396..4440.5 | -1.0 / 17.3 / 20.5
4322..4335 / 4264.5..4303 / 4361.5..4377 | -0.2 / 16.3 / 20.4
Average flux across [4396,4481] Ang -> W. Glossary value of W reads 21.5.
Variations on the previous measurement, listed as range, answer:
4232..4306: 16.7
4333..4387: 19.2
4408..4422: 20.6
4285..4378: 17.7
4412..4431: 21.1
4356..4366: 20.4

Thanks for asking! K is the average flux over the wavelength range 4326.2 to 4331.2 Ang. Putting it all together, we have 18.9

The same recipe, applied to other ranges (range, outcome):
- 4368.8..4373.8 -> 19.7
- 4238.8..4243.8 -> 18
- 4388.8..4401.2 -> 19.4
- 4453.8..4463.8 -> 20.5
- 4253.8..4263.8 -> 16.6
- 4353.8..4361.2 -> 19.3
